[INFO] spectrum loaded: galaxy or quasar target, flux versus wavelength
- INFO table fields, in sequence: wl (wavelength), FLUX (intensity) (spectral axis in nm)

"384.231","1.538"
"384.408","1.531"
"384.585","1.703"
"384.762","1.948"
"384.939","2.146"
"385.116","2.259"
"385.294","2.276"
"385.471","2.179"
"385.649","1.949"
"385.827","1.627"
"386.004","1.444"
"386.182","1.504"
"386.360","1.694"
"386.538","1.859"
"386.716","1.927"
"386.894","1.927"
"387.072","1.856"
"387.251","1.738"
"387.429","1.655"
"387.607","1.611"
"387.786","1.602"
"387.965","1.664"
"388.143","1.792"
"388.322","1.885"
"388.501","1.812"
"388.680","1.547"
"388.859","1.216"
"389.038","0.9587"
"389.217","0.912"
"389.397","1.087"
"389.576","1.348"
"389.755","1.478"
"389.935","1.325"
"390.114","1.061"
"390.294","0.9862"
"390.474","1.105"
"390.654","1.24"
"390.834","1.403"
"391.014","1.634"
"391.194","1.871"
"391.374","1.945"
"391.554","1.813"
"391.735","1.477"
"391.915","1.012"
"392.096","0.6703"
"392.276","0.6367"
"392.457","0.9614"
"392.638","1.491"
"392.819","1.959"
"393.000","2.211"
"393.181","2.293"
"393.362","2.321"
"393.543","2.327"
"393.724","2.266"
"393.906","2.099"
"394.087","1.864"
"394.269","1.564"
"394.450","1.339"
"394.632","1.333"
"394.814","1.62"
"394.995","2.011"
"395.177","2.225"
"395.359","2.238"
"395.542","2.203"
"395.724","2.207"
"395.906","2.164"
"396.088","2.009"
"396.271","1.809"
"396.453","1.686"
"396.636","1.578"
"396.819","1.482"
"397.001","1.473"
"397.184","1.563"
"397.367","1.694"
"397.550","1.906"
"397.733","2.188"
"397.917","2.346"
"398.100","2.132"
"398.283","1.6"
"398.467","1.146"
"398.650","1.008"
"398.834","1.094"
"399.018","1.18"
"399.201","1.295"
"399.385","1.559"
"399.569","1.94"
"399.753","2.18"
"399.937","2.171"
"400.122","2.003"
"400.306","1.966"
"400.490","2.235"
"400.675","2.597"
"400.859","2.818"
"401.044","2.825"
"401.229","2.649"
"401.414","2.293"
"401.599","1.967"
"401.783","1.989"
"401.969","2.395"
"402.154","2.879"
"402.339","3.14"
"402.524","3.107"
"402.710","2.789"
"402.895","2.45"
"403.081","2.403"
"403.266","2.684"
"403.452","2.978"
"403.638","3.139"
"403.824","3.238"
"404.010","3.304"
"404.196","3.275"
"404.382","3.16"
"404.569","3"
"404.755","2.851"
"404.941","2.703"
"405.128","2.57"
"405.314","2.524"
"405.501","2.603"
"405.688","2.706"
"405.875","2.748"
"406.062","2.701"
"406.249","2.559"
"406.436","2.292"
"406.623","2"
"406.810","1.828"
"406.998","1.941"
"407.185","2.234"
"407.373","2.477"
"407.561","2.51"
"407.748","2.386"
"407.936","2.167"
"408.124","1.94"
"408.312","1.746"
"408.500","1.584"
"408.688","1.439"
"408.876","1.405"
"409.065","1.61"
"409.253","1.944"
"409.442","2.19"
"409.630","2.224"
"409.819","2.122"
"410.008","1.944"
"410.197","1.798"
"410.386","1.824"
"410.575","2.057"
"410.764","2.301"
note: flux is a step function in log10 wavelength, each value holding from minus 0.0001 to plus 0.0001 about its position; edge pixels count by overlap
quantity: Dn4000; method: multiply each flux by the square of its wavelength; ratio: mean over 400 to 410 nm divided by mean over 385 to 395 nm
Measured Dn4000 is 1.62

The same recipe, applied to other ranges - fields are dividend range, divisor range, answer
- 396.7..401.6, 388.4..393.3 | 1.42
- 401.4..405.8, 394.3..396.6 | 1.53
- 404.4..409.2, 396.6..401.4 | 1.25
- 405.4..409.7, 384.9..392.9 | 1.53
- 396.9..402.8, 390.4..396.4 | 1.23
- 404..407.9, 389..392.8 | 2.17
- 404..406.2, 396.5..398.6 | 1.70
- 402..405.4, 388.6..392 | 2.31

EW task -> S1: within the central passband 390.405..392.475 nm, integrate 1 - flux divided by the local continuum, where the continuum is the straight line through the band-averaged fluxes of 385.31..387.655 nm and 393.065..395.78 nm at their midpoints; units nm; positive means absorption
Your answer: 0.633 nm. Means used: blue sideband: 1.79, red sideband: 1.99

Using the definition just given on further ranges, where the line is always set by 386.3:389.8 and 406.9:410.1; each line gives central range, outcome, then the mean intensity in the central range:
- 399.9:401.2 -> -0.40 nm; 2.39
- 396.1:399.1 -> 0.24 nm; 1.63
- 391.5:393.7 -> 0.08 nm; 1.61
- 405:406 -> -0.36 nm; 2.63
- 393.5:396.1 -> -0.37 nm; 1.96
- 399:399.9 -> 0.05 nm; 1.7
